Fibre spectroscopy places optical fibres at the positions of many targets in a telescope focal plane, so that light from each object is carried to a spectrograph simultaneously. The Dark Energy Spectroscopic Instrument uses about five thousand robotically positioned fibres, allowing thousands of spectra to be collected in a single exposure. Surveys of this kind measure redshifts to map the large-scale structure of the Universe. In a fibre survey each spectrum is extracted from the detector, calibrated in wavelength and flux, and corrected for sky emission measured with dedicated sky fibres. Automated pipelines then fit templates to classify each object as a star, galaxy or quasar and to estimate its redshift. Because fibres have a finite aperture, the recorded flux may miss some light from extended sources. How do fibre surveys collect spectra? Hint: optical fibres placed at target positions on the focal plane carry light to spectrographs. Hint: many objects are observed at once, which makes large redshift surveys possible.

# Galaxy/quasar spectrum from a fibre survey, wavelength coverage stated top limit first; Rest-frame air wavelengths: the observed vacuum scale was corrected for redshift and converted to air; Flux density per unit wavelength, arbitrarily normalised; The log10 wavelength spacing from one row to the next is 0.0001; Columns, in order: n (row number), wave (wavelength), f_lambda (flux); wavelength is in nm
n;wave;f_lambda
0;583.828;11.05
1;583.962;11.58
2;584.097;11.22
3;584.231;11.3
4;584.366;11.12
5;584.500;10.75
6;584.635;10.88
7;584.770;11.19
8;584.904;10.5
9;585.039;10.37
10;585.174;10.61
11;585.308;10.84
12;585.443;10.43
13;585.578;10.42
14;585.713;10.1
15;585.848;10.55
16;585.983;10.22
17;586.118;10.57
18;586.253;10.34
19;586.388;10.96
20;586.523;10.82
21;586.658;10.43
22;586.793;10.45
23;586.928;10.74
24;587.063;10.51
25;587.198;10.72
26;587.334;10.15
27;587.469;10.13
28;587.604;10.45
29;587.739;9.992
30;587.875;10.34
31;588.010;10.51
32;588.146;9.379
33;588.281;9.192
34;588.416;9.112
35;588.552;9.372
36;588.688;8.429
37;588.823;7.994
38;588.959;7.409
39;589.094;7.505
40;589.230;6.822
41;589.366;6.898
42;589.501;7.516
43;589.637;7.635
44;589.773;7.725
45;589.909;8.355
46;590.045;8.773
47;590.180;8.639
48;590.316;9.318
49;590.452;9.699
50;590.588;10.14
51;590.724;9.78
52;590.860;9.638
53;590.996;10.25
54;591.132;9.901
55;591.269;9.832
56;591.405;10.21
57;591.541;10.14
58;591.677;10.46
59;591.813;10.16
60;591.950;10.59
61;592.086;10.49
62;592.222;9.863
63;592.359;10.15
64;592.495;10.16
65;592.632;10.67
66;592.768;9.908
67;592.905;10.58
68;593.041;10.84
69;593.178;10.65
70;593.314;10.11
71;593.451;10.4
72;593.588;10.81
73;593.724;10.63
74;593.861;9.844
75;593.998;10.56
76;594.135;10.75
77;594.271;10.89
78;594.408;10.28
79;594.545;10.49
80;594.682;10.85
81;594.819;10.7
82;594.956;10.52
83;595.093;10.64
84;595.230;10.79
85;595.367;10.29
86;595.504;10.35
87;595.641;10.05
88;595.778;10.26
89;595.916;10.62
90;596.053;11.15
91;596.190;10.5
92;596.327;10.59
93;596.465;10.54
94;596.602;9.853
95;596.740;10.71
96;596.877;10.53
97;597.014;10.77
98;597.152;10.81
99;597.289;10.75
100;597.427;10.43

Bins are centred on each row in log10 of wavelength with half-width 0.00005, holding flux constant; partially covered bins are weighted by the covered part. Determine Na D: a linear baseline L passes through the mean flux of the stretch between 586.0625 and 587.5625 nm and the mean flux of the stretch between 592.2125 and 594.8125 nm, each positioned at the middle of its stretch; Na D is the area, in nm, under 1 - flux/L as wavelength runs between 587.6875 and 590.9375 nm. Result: 0.54 nm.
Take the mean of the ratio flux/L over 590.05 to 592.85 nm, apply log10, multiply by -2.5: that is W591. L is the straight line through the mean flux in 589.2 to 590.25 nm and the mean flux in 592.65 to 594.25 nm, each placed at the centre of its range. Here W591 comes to -0.11 mag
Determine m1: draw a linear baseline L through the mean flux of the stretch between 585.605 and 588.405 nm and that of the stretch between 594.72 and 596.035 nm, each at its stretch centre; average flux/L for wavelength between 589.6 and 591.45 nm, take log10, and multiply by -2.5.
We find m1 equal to 0.12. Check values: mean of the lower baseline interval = 10.3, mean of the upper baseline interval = 10.5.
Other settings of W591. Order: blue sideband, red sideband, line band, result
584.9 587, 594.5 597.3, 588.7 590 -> 0.35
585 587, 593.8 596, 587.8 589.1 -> 0.17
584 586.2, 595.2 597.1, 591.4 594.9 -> 0.01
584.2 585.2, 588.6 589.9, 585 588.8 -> -0.11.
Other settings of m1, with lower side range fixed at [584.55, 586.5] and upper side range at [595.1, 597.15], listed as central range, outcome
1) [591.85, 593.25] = 0.016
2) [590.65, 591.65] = 0.059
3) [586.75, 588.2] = 0.026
